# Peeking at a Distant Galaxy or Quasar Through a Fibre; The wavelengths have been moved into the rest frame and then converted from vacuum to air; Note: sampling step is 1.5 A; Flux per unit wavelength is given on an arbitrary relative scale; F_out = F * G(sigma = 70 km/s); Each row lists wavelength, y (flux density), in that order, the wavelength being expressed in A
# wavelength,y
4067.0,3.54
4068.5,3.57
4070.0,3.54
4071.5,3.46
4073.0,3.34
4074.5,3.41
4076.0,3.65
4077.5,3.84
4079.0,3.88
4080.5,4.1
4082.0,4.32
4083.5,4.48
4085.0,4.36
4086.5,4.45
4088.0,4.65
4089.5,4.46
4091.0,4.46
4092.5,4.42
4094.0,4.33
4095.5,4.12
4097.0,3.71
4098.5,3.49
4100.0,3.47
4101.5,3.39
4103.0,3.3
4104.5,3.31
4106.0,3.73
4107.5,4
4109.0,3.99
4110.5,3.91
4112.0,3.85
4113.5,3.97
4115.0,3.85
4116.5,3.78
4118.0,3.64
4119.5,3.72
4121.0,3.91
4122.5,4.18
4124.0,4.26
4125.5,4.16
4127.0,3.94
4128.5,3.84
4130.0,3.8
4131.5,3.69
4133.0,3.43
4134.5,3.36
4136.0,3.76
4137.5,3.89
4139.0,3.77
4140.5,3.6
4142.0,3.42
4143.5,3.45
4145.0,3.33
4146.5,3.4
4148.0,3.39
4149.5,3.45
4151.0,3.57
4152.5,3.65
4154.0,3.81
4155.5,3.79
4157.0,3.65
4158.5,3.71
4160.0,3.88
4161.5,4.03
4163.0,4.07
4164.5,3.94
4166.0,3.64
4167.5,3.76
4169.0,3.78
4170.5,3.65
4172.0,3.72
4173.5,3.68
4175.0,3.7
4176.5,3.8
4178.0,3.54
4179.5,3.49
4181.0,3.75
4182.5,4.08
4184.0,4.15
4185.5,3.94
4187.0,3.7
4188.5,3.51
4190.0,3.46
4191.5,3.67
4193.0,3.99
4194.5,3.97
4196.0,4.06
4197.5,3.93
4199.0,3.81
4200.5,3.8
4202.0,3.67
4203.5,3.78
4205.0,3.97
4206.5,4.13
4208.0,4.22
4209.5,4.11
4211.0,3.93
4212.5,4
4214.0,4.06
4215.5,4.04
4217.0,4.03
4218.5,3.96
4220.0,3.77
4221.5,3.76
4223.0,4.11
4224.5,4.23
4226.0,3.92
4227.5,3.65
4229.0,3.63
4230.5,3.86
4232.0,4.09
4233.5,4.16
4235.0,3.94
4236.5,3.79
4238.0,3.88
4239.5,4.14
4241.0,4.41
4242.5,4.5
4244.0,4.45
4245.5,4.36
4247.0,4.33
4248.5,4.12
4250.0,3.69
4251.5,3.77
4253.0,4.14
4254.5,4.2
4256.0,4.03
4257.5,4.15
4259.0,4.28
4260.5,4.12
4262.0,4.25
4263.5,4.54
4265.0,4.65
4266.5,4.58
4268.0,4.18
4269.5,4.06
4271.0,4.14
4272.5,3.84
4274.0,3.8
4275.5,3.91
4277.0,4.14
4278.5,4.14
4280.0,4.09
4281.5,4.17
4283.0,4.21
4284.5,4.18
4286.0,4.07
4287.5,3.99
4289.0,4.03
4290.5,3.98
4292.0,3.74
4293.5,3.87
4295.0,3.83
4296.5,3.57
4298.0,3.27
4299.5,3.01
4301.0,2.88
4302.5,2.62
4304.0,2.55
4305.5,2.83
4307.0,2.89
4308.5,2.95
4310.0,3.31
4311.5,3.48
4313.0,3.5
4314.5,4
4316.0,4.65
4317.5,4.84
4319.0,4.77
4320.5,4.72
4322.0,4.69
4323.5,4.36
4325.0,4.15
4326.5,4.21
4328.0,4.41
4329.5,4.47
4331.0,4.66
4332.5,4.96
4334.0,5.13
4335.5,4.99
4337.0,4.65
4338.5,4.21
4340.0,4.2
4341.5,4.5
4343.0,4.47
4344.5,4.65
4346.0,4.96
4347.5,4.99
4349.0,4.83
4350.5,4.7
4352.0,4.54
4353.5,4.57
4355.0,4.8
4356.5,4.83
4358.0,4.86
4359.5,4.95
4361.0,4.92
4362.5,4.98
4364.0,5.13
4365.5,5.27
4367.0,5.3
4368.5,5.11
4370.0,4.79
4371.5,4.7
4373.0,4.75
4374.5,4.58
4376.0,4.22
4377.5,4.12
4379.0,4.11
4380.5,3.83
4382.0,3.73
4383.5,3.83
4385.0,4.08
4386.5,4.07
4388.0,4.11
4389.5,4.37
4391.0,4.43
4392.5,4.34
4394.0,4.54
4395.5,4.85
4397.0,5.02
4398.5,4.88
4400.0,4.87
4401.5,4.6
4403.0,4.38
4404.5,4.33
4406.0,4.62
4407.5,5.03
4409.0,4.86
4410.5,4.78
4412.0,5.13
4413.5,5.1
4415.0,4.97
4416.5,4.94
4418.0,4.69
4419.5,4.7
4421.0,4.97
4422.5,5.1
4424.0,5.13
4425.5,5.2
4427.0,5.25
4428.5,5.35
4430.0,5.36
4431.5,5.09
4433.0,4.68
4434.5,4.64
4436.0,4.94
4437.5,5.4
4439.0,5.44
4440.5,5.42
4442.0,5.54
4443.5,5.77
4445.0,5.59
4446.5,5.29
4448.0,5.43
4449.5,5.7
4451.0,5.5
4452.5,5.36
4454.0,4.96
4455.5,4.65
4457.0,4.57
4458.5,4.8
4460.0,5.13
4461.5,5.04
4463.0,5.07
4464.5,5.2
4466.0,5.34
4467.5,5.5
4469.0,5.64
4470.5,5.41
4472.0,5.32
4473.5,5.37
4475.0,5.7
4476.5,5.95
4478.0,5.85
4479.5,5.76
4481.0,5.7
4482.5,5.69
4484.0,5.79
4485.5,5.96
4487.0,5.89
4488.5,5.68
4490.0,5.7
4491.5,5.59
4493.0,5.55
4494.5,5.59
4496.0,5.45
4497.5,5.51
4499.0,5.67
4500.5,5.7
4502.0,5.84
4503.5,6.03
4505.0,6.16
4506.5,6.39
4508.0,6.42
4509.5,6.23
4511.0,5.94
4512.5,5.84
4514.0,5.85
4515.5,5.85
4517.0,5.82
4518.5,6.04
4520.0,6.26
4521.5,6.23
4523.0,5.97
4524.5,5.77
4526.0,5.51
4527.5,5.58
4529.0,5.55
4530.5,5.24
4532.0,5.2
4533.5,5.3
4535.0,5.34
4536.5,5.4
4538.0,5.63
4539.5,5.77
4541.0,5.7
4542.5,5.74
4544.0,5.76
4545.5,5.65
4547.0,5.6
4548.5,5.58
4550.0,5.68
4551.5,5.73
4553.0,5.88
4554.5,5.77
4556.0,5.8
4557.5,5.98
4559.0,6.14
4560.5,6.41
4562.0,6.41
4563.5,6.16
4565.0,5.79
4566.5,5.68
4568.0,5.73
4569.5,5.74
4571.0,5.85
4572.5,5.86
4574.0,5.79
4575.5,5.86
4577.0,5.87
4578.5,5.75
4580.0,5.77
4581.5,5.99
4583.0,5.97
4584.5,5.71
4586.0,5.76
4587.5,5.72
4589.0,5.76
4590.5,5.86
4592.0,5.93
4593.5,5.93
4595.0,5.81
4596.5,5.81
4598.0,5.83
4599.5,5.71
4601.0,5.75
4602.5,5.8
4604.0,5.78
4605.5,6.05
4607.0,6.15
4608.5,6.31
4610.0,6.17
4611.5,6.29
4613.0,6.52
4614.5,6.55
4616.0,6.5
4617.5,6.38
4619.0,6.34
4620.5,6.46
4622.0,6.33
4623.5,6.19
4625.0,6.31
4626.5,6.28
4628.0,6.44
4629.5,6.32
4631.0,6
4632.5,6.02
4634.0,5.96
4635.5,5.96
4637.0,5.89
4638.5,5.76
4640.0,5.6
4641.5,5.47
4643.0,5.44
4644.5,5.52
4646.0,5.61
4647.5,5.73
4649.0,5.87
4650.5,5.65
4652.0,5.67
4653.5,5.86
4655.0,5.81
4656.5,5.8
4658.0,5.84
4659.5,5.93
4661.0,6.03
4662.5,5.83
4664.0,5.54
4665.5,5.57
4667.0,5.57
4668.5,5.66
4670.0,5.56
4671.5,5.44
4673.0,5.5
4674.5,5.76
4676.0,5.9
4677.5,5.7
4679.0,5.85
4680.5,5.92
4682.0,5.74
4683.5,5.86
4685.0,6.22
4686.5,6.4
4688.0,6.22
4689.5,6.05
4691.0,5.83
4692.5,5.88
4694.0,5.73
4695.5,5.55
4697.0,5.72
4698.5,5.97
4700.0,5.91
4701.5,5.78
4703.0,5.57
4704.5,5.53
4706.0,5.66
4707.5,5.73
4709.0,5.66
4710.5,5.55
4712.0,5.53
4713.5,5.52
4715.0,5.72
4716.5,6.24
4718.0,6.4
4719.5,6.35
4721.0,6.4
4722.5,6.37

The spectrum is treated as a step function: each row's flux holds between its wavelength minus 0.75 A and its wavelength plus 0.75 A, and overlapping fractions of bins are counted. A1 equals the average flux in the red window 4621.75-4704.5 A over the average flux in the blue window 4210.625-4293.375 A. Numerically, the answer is 1.43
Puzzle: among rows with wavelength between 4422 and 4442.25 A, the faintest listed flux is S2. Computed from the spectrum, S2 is 4.64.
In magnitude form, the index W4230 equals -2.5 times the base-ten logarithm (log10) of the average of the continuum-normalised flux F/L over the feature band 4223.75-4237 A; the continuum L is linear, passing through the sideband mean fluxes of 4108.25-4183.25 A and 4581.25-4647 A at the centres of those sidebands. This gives 0.06 mag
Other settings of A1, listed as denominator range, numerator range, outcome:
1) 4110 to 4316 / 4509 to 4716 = 1.52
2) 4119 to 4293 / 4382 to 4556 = 1.36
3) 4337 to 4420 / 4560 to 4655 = 1.28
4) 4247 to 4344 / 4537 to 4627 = 1.47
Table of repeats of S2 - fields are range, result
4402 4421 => 4.33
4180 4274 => 3.46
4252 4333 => 2.55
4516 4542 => 5.2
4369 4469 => 3.73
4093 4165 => 3.3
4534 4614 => 5.34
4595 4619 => 5.71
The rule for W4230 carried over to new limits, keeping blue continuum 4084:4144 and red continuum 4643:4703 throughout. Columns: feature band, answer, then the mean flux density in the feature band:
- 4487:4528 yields -0.13 mag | 5.86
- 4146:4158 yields 0.12 mag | 3.6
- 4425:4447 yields -0.06 mag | 5.26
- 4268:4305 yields 0.19 mag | 3.76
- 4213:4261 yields 0.06 mag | 4.05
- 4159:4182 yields 0.08 mag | 3.76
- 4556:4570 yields -0.11 mag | 6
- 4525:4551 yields -0.04 mag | 5.55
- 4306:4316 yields 0.30 mag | 3.44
